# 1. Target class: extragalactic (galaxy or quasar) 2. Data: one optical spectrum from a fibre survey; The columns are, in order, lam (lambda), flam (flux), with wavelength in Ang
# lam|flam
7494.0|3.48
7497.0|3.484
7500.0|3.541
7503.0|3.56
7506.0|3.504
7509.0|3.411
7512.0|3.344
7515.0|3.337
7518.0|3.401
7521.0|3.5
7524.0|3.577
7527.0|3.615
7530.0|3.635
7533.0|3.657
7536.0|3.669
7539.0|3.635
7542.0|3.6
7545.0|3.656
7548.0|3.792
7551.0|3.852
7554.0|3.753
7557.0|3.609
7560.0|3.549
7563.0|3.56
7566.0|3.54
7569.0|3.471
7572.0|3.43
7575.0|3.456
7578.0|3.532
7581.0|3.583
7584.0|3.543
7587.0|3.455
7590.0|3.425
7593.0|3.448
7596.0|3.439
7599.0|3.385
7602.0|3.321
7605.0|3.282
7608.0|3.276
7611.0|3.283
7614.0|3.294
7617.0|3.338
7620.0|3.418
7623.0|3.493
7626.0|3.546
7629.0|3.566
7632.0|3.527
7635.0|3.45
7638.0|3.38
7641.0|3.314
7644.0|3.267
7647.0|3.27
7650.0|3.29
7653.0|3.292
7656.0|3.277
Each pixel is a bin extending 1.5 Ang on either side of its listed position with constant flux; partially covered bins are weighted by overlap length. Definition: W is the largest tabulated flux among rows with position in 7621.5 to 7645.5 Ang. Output 3.566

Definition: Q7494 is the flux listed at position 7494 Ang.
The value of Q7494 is 3.48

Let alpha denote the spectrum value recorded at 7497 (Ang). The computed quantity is 3.484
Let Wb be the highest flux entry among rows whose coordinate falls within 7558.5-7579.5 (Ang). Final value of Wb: 3.56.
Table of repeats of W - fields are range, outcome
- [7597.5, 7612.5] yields 3.385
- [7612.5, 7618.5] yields 3.338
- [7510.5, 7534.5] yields 3.657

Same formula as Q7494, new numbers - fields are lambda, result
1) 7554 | 3.753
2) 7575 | 3.456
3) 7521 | 3.5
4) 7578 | 3.532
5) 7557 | 3.609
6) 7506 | 3.504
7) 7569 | 3.471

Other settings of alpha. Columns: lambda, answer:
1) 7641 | 3.314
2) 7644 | 3.267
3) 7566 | 3.54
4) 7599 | 3.385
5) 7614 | 3.294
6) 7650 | 3.29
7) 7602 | 3.321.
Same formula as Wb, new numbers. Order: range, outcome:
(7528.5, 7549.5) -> 3.792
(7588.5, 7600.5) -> 3.448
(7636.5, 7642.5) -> 3.38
